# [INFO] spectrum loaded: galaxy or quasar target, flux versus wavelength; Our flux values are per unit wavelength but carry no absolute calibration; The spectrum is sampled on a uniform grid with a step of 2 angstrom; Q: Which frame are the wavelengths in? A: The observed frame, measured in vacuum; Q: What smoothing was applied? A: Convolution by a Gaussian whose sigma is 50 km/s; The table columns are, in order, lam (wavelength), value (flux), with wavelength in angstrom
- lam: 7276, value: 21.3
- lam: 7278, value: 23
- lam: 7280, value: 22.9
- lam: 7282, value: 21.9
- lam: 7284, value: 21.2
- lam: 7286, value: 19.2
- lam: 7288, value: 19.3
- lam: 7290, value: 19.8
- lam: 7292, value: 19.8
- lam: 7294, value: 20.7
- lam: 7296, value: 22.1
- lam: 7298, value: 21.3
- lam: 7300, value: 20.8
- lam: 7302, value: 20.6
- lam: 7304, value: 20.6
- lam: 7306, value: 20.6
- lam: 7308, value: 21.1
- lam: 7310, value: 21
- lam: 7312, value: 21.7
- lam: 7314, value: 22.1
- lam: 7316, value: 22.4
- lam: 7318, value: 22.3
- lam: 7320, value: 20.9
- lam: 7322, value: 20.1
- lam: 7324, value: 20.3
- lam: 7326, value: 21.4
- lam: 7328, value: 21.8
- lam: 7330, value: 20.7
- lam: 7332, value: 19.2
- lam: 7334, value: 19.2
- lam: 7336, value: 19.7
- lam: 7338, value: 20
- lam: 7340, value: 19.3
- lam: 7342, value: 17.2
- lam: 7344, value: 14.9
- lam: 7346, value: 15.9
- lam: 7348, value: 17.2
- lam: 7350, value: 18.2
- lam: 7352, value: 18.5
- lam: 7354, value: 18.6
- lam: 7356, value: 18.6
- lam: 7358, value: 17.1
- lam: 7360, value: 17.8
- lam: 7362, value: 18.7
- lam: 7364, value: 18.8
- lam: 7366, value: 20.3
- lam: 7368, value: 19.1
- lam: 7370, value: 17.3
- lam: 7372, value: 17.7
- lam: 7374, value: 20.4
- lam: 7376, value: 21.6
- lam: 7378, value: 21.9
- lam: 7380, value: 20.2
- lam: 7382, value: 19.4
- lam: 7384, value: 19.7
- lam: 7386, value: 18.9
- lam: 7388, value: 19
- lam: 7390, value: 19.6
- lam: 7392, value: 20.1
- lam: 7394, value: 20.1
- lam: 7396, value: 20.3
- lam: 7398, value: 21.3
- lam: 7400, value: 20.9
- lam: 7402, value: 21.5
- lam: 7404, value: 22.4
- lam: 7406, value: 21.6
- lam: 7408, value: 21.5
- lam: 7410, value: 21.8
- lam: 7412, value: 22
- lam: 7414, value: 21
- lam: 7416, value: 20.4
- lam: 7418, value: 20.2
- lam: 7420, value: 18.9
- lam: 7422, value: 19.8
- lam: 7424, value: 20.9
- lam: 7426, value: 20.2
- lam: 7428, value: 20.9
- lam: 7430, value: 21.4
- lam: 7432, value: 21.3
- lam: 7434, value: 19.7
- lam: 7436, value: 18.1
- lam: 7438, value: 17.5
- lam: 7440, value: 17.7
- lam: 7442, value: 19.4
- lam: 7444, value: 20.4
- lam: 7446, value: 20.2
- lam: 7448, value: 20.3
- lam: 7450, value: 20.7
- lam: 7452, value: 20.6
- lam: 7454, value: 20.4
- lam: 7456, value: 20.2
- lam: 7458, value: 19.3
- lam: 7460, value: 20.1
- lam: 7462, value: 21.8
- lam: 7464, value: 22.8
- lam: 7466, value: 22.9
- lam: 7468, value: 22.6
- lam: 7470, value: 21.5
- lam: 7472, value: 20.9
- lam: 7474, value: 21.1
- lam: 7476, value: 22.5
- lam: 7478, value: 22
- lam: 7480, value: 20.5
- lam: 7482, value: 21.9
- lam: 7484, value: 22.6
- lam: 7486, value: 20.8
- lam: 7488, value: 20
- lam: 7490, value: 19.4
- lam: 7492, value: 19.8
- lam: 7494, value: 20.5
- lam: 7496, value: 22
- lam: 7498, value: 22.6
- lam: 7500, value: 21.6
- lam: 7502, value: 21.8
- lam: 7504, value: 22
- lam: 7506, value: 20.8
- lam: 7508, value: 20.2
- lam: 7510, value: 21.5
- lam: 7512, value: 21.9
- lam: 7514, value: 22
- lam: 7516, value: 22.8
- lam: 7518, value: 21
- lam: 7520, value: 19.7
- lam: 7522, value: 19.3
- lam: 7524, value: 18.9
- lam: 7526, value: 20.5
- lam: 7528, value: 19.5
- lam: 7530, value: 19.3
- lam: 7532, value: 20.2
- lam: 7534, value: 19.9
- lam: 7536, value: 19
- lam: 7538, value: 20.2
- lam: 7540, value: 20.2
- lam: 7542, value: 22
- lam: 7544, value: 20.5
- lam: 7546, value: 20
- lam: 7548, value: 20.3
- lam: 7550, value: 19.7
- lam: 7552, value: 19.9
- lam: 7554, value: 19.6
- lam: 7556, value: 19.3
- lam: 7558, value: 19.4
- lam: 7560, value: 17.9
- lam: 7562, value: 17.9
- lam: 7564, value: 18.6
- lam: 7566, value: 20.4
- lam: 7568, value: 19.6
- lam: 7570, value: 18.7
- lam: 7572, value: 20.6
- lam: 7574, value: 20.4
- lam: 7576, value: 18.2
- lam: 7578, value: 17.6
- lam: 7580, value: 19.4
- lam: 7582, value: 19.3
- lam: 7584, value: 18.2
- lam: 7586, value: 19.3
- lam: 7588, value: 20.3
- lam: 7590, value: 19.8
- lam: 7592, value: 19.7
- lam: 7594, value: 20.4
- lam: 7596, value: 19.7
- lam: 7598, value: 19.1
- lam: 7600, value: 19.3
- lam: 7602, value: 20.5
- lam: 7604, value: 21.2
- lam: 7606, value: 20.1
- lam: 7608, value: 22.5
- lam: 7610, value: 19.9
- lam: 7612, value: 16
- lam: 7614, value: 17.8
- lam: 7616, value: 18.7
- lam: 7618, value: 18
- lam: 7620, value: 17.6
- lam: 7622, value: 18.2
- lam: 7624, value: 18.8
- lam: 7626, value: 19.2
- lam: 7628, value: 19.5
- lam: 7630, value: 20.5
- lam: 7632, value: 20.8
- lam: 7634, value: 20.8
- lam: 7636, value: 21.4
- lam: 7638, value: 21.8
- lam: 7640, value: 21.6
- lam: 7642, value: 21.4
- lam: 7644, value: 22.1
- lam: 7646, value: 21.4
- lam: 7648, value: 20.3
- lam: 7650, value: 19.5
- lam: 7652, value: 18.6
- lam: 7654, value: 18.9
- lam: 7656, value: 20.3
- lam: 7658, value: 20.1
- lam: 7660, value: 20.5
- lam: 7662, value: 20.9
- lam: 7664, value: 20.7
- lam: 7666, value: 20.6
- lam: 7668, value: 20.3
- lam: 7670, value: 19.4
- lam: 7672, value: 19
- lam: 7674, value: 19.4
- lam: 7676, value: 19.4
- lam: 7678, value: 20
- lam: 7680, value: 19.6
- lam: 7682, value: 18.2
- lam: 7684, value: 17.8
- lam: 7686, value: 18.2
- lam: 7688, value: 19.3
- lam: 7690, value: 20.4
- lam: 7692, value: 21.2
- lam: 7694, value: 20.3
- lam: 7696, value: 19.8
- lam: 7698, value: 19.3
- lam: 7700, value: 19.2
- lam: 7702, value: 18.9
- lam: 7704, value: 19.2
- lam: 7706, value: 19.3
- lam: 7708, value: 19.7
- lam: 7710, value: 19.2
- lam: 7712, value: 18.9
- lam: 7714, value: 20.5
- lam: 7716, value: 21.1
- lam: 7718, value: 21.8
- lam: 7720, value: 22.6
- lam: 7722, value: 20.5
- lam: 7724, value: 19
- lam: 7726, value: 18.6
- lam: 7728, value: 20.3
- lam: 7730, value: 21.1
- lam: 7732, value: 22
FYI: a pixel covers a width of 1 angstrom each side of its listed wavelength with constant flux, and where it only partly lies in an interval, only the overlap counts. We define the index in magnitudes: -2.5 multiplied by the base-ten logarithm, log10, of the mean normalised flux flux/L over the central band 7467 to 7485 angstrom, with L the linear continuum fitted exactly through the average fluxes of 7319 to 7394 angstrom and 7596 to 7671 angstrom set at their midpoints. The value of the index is -0.12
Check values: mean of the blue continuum 19.2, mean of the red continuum 20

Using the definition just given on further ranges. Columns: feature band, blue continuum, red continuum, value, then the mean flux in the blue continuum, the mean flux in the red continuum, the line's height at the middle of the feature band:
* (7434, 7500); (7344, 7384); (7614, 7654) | -0.08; 18.7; 19.9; 19.2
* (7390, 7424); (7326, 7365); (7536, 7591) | -0.11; 18.6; 19.5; 18.8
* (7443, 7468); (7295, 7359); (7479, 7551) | -0.02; 19.9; 20.7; 20.4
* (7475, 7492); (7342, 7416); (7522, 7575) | -0.08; 19.5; 19.7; 19.6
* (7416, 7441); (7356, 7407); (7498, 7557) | 0.02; 19.8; 20.5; 20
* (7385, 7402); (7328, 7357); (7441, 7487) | -0.03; 18.5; 21.1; 19.6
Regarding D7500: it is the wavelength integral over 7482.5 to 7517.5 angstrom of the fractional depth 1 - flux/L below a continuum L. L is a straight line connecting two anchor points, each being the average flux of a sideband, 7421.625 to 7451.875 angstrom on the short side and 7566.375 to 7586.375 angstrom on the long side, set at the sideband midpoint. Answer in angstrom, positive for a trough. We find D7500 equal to -3.1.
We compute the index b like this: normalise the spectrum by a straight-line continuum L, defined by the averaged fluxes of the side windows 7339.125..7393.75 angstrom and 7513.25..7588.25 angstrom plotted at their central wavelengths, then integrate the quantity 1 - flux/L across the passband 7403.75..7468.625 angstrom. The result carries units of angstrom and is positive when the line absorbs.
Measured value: -4.8 angstrom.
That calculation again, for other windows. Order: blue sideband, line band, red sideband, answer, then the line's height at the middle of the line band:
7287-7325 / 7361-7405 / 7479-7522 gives 2.2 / 21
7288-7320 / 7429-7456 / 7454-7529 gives 1.6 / 21.1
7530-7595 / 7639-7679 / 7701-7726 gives -0.8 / 19.8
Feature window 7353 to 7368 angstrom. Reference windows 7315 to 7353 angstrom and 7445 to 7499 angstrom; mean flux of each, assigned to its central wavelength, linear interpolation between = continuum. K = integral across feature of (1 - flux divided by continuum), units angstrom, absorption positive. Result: 0.88 angstrom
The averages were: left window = 19.4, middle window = 18.6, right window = 21.1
